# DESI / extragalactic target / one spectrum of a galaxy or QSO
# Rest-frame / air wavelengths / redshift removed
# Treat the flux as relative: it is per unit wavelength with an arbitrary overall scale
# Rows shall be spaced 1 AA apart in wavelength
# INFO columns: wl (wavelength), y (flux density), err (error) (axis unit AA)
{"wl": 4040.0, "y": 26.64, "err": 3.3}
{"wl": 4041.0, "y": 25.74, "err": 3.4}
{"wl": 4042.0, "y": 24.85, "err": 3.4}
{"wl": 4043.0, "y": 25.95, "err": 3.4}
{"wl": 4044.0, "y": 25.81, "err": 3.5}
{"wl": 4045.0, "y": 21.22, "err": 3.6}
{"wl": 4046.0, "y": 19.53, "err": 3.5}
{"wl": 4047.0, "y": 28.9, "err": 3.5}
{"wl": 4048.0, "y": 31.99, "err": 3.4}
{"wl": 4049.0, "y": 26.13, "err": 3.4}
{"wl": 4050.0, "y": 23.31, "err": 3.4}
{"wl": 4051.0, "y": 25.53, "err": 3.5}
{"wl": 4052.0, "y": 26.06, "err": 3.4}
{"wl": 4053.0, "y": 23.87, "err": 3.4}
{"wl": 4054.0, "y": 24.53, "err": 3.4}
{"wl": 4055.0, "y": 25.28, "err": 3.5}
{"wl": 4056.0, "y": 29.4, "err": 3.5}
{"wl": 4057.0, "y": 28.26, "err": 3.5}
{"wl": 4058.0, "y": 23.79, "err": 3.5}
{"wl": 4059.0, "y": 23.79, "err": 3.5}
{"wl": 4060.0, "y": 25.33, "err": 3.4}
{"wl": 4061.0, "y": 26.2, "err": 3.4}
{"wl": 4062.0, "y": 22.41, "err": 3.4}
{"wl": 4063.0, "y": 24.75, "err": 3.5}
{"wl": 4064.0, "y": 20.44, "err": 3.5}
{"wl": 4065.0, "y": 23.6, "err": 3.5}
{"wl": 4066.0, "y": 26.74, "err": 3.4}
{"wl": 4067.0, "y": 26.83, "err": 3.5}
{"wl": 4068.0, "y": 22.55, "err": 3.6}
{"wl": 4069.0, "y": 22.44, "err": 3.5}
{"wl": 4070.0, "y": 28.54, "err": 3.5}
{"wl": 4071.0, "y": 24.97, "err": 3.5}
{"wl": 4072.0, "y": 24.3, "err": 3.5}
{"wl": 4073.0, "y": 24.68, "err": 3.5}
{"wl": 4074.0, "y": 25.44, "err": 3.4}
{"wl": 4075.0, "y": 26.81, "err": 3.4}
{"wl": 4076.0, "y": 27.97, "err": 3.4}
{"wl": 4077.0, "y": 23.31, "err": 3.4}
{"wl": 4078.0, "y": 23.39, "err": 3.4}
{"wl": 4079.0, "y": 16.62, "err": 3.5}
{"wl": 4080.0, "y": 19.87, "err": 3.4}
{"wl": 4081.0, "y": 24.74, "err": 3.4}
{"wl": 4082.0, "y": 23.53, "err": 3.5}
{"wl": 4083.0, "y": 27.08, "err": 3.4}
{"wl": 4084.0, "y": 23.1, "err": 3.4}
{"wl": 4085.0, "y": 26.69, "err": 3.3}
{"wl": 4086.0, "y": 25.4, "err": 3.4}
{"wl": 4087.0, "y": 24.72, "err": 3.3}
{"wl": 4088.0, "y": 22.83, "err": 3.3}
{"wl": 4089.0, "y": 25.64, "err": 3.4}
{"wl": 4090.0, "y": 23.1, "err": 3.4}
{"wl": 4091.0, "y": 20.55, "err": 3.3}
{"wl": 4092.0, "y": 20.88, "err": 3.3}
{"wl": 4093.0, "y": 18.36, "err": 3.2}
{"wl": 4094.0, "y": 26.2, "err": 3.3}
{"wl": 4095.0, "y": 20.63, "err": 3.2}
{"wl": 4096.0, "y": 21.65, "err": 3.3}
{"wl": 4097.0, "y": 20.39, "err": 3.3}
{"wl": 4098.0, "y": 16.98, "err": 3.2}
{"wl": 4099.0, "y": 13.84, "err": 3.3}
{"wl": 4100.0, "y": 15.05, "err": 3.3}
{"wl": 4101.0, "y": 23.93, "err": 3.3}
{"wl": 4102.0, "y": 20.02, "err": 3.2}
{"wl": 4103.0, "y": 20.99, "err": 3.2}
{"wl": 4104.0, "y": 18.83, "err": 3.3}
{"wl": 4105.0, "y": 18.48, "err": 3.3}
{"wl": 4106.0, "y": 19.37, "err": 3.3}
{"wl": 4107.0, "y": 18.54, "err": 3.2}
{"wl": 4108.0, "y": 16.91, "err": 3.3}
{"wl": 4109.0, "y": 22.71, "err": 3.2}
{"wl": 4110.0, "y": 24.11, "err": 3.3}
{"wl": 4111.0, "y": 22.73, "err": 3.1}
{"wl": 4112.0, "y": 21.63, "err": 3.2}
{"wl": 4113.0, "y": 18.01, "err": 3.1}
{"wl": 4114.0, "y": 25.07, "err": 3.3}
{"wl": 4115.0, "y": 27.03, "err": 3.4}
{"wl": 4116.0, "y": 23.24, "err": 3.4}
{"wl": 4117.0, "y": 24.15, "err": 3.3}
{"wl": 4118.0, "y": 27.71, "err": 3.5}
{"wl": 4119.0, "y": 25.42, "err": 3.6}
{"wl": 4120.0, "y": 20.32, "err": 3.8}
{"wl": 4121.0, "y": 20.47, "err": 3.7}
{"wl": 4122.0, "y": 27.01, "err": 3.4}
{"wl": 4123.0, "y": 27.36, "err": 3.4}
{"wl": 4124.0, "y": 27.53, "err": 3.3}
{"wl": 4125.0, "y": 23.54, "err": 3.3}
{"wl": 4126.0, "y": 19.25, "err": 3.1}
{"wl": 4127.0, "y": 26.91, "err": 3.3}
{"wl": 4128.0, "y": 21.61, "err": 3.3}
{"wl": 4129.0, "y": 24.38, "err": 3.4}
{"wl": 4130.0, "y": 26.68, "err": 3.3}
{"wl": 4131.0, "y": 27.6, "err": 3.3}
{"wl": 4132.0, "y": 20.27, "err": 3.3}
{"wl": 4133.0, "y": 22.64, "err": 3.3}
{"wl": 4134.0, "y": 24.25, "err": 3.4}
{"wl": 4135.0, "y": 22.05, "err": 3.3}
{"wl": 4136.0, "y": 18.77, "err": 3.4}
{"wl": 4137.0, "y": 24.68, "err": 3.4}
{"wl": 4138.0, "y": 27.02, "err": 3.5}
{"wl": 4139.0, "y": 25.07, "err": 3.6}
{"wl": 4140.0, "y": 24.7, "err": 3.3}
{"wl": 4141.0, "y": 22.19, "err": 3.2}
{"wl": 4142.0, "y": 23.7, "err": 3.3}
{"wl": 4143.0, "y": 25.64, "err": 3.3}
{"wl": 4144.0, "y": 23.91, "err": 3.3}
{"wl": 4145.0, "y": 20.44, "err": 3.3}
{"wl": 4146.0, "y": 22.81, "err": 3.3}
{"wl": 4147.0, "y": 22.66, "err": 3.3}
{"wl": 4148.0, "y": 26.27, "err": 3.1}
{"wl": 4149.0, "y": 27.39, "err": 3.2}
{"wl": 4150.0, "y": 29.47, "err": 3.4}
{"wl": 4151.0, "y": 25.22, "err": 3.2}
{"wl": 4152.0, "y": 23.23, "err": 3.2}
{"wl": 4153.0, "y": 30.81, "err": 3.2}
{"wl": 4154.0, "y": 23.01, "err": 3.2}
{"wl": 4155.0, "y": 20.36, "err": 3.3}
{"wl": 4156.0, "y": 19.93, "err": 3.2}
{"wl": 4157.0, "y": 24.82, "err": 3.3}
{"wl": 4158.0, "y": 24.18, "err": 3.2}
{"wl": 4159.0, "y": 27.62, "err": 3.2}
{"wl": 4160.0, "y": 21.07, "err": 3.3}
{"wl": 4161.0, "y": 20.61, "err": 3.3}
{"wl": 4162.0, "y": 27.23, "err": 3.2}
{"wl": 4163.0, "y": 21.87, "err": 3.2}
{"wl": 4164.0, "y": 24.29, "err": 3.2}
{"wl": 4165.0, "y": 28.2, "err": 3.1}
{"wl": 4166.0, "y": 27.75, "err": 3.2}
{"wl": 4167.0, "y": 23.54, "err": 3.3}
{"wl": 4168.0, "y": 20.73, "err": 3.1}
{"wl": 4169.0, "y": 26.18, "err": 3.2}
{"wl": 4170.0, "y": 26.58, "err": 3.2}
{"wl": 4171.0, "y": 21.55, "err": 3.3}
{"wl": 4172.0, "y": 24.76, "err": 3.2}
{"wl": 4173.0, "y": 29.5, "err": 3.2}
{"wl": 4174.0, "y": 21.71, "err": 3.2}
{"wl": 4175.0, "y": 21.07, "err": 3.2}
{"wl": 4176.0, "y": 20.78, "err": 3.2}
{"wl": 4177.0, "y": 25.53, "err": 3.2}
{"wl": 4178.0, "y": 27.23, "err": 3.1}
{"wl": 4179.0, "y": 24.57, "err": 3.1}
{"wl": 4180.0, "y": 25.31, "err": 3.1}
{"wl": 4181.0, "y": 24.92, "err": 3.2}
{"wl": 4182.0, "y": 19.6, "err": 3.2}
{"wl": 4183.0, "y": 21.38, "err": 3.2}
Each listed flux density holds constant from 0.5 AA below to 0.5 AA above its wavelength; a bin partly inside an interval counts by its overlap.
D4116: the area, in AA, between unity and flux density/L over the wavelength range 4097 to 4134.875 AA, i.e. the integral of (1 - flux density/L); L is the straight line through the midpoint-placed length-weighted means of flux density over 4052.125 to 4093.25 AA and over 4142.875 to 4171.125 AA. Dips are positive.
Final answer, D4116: 3.24 AA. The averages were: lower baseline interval 24.3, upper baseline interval 24.4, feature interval 22.3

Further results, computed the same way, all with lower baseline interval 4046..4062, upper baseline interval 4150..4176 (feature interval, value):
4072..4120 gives 5.57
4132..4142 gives 0.53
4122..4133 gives 0.11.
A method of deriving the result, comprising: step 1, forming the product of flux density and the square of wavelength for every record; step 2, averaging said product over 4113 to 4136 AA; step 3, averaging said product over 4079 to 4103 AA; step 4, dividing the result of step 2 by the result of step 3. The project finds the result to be 1.12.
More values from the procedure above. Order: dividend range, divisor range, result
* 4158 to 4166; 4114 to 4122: 1.03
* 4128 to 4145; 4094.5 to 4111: 1.23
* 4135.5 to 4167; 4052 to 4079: 1.02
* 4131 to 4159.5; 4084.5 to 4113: 1.17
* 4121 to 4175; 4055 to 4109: 1.10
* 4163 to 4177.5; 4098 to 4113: 1.28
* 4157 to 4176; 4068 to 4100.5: 1.11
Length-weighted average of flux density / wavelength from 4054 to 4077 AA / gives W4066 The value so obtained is 25.1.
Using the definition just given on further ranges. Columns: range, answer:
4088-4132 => 22.2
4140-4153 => 24.7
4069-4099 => 23.2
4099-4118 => 21.1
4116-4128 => 24.3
